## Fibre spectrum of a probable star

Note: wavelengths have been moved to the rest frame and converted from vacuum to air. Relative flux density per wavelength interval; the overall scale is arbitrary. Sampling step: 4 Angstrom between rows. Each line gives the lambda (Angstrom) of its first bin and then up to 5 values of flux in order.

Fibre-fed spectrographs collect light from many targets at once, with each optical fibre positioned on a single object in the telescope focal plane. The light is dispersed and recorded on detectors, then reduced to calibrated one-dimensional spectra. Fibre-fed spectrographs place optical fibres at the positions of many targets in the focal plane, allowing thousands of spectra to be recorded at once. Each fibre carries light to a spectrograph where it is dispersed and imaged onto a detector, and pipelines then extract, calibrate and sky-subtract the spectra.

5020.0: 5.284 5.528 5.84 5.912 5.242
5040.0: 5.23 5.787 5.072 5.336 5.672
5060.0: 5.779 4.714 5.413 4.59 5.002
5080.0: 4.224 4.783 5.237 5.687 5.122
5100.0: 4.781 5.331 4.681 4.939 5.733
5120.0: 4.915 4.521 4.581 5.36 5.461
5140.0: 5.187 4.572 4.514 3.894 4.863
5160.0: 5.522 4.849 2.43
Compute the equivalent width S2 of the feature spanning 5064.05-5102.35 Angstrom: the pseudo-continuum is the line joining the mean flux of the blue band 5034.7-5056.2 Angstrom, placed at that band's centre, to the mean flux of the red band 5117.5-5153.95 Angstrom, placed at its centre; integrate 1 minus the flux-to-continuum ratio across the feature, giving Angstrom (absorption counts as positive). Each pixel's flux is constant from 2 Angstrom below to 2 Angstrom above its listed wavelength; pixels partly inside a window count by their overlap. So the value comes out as 1.2 Angstrom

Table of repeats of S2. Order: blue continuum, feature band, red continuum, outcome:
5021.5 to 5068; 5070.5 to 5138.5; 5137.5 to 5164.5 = 1.0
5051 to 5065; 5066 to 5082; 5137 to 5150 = 1.5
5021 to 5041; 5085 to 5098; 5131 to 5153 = -0.3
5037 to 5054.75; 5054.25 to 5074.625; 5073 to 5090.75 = -0.5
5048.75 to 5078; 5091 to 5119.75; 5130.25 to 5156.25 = -0.8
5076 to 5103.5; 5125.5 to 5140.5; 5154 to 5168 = -1.0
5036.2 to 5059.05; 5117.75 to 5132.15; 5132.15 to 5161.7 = 0.6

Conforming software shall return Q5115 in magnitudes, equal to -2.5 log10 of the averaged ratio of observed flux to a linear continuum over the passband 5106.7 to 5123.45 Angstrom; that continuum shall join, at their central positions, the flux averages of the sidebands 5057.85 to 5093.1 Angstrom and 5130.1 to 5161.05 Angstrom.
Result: -0.02 mag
